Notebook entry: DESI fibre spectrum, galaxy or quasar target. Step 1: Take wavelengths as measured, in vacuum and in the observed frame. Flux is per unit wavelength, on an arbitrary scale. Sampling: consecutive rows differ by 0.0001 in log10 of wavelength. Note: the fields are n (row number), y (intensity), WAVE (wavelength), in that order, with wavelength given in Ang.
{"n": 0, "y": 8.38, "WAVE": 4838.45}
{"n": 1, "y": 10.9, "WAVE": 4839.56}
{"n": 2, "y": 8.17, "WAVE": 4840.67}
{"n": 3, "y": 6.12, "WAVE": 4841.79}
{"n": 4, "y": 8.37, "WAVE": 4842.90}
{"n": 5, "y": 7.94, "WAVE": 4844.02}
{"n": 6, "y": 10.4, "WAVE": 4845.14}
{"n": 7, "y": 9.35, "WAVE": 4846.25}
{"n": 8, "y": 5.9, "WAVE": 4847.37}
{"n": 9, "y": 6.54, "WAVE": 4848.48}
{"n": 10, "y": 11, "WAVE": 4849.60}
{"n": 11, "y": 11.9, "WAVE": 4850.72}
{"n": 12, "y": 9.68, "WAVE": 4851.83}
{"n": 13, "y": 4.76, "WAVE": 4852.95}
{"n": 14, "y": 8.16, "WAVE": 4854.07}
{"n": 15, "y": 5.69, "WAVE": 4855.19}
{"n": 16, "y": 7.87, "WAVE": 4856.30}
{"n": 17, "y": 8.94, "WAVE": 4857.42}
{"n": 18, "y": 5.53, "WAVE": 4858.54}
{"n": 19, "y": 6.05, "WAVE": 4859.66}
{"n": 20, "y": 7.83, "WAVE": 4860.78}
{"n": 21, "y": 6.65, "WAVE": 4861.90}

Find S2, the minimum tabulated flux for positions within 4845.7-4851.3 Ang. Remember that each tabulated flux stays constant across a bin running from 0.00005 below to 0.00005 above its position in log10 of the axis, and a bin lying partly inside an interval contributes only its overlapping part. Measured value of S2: 5.9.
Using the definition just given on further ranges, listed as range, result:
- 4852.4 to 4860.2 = 4.76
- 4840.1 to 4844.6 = 6.12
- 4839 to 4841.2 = 8.17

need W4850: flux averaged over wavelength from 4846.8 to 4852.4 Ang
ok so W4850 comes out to 9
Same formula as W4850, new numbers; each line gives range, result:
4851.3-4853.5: 7.19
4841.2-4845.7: 8.2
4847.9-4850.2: 8.79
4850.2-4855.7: 8.03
